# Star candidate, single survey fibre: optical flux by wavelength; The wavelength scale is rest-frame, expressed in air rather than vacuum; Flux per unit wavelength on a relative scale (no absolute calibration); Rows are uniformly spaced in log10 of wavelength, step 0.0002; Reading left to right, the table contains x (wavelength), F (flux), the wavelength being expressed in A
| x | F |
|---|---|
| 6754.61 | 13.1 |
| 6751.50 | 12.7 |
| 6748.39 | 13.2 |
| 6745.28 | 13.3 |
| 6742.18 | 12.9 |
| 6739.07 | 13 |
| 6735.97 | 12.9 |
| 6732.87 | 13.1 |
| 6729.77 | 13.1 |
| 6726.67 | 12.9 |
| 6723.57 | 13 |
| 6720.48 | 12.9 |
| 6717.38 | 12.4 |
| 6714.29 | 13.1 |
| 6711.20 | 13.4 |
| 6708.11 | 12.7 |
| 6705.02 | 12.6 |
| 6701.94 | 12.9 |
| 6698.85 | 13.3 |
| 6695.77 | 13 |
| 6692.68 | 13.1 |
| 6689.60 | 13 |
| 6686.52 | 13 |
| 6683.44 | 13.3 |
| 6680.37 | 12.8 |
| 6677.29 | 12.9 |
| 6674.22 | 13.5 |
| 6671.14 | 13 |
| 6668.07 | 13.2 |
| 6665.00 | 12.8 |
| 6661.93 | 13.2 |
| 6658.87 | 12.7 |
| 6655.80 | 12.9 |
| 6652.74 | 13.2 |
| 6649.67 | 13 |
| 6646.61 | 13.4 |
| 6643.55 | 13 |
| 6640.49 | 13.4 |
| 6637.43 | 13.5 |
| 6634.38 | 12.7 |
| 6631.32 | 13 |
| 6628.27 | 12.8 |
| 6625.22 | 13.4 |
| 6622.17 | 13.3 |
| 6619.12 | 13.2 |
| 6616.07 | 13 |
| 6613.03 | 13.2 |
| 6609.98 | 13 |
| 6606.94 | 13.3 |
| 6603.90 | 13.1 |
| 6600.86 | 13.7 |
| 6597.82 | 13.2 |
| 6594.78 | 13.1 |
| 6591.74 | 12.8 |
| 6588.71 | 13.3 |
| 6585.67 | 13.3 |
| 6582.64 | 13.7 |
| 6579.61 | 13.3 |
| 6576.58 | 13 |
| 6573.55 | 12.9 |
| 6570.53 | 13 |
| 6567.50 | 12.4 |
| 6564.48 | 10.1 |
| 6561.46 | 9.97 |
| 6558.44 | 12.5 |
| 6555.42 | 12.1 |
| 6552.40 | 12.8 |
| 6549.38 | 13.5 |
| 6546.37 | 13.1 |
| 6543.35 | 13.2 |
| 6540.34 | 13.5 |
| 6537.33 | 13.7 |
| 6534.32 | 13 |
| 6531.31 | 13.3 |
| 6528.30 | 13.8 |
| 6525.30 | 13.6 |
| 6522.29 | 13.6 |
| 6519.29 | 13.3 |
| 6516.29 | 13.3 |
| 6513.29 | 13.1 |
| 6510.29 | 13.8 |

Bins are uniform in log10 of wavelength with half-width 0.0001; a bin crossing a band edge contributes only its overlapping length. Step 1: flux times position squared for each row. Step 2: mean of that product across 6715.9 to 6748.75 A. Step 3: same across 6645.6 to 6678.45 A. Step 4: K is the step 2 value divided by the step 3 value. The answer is 1.01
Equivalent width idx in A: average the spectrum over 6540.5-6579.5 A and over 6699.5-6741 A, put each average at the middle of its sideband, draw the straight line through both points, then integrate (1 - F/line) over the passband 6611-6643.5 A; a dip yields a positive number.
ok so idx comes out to -1.3 A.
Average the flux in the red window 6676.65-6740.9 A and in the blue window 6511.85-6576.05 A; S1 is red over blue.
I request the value 1.0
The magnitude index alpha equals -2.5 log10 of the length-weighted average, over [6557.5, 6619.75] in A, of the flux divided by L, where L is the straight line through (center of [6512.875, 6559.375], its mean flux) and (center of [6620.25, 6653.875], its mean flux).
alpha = 0.03 mag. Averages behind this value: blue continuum 13.2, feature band 12.8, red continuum 13.2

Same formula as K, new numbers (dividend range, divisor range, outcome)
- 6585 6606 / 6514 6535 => 1.01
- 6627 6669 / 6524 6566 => 1.06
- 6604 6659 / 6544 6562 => 1.08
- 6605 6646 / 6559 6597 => 1.06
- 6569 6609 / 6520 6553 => 1.00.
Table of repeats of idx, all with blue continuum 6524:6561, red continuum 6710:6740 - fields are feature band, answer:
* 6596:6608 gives -0.3 A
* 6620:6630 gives -0.1 A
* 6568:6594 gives -0.1 A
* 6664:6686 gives -0.1 A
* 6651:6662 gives 0.0 A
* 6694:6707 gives 0.0 A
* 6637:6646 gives -0.2 A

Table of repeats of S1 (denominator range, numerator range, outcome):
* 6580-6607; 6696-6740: 0.98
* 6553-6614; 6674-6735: 1.02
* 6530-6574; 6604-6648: 1.04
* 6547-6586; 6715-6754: 1.04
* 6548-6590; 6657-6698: 1.04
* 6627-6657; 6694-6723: 0.99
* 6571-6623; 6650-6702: 0.99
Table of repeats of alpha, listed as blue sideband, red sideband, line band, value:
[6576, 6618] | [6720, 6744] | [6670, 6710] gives 0.00 mag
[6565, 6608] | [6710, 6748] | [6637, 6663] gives -0.01 mag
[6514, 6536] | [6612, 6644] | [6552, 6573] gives 0.13 mag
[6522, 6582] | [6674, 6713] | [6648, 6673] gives 0.00 mag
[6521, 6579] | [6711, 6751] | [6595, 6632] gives -0.03 mag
